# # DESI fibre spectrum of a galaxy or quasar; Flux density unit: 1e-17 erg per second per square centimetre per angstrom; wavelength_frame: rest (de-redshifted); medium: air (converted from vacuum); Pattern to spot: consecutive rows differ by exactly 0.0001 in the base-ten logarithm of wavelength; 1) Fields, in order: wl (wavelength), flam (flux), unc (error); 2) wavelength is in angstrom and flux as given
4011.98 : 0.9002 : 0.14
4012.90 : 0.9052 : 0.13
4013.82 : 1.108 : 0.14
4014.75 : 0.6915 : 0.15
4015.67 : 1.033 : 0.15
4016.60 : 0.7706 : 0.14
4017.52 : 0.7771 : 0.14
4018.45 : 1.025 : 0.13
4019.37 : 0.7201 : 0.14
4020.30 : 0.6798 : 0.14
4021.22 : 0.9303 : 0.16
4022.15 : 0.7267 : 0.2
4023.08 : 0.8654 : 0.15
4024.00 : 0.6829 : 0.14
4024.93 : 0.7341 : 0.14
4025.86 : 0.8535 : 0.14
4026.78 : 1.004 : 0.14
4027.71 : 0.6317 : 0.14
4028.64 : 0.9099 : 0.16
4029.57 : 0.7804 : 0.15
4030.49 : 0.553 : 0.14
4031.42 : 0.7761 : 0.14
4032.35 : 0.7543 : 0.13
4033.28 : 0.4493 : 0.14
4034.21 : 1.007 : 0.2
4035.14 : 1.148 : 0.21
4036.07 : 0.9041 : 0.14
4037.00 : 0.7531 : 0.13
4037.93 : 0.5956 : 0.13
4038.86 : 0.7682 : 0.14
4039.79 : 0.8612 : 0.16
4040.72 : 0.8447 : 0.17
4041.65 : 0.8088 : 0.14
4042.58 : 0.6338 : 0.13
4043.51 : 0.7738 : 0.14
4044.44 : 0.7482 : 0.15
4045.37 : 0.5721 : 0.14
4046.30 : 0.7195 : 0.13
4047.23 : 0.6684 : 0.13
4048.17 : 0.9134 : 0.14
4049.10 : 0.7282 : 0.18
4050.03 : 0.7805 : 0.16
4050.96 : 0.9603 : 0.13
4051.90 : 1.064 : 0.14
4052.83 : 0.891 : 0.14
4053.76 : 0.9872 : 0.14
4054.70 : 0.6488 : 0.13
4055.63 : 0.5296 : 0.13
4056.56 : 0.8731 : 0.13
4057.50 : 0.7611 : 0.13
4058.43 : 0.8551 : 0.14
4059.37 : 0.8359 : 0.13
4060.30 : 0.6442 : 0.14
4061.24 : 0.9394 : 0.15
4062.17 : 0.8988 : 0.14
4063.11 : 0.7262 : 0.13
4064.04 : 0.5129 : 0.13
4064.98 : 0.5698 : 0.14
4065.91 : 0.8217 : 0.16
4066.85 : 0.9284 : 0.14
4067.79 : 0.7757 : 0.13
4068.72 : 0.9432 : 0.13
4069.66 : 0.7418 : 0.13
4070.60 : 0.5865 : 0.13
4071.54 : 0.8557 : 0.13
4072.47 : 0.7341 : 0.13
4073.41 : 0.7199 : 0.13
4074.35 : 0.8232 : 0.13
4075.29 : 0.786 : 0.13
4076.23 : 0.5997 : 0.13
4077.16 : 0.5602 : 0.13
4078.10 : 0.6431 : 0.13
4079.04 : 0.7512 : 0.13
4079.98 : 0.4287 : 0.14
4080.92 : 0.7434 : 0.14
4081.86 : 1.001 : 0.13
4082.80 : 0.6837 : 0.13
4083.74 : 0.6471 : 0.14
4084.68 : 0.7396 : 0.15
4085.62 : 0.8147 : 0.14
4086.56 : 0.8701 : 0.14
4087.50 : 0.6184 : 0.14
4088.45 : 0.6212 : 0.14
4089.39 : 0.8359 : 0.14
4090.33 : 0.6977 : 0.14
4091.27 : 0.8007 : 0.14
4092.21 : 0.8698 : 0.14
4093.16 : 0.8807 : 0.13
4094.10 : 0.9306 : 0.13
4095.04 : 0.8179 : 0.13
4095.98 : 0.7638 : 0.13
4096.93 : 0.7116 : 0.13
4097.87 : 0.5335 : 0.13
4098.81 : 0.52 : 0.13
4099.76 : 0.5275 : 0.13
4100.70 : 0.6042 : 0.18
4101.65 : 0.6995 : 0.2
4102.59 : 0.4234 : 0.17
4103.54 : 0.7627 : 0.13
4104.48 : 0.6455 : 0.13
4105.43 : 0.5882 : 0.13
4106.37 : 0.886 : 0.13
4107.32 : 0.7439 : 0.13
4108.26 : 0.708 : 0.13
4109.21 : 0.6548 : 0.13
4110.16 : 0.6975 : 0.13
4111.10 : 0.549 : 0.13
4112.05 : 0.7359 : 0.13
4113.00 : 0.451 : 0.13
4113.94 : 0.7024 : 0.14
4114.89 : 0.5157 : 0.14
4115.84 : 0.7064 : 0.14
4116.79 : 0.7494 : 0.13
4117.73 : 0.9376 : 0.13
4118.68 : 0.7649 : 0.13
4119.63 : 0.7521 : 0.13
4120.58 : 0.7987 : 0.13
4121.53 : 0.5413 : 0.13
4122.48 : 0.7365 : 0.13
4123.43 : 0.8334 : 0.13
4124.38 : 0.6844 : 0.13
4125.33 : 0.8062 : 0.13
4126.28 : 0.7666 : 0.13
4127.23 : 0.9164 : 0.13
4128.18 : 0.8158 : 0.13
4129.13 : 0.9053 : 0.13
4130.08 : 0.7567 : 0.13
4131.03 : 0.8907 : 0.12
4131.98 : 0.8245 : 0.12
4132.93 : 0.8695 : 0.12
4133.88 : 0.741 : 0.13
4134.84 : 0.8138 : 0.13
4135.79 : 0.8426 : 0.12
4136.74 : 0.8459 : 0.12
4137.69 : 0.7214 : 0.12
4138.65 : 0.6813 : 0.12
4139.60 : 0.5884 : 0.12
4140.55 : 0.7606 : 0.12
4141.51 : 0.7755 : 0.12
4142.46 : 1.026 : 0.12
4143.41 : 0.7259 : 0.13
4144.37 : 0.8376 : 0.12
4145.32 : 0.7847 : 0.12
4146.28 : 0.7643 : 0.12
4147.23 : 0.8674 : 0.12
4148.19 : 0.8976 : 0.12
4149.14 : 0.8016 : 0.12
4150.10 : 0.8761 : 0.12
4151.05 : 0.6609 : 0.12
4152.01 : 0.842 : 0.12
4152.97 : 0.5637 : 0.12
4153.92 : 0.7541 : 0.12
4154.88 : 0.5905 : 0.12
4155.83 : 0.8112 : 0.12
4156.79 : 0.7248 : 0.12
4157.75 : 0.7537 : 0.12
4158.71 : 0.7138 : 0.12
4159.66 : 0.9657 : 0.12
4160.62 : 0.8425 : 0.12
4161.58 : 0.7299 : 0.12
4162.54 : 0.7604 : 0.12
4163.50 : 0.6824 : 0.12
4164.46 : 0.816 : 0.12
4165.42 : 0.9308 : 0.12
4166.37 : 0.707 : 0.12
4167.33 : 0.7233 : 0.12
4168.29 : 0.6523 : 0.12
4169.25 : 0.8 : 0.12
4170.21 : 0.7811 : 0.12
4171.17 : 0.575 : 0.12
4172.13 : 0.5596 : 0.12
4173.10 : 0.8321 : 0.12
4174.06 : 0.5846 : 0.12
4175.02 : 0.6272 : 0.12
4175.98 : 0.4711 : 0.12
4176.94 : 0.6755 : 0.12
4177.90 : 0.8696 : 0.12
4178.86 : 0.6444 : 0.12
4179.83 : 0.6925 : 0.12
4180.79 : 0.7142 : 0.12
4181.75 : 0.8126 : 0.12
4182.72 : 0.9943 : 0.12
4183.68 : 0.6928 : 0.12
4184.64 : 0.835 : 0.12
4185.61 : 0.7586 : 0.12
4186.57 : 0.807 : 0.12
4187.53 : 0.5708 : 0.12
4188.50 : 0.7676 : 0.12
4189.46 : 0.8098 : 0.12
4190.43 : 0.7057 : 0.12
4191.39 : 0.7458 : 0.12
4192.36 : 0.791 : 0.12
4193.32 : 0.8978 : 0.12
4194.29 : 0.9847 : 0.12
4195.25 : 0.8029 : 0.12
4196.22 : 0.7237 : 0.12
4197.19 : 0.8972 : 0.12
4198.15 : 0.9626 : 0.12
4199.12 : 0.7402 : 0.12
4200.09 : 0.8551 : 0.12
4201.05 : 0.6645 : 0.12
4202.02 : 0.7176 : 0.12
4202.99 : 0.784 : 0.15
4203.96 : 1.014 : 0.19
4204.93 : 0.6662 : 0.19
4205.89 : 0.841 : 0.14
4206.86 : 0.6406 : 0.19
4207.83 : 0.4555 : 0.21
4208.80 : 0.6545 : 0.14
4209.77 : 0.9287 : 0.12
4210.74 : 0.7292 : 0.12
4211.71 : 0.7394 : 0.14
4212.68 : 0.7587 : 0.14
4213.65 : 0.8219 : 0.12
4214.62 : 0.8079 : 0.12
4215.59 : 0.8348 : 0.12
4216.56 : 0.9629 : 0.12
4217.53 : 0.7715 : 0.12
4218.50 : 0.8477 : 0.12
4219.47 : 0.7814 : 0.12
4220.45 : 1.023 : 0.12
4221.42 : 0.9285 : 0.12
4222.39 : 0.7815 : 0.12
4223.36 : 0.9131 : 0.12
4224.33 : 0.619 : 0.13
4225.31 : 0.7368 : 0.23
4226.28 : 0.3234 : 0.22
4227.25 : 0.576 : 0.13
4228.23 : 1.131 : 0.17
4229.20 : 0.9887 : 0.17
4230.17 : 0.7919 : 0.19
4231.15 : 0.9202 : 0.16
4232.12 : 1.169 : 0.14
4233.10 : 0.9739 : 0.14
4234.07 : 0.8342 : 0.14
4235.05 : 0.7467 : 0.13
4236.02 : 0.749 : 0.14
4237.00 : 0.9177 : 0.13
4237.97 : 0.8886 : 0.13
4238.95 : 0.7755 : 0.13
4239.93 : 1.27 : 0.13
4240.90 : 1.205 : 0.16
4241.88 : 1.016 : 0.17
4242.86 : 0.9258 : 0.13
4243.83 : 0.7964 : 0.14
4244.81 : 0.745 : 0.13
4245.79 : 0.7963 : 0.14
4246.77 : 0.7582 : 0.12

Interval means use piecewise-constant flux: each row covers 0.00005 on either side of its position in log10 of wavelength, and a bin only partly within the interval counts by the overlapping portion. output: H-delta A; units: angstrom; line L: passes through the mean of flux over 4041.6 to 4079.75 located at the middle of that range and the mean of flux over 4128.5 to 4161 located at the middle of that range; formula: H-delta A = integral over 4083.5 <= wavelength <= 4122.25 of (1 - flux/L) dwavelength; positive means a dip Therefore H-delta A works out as 3.6 angstrom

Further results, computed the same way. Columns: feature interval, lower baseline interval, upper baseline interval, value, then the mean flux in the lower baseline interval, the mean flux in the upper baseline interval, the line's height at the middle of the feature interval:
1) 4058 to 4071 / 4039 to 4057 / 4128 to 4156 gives 0.3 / 0.79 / 0.788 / 0.789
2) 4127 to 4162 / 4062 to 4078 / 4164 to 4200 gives -1.9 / 0.735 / 0.757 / 0.75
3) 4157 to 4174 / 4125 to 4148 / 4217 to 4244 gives 1.6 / 0.806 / 0.873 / 0.827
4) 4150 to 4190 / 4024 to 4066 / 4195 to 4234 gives 3.2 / 0.781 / 0.807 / 0.8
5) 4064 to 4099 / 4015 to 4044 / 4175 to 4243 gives 2.8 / 0.798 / 0.81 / 0.801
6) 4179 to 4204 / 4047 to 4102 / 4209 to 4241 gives 1.1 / 0.753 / 0.85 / 0.829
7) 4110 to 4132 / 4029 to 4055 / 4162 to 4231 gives 1.0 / 0.79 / 0.768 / 0.779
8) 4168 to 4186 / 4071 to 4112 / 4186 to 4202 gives 1.5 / 0.709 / 0.793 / 0.779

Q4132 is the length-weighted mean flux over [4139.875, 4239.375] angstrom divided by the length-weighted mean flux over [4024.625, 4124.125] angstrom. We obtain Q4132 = 1.1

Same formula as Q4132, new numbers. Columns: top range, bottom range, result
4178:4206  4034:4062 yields 0.98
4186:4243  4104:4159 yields 1.09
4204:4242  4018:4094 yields 1.08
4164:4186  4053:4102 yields 0.98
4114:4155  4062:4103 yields 1.08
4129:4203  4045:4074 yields 0.98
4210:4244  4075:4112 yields 1.23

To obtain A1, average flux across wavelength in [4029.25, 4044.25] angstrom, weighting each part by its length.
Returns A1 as 0.775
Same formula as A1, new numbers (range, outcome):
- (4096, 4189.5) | 0.736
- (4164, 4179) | 0.705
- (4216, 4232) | 0.827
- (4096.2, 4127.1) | 0.683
